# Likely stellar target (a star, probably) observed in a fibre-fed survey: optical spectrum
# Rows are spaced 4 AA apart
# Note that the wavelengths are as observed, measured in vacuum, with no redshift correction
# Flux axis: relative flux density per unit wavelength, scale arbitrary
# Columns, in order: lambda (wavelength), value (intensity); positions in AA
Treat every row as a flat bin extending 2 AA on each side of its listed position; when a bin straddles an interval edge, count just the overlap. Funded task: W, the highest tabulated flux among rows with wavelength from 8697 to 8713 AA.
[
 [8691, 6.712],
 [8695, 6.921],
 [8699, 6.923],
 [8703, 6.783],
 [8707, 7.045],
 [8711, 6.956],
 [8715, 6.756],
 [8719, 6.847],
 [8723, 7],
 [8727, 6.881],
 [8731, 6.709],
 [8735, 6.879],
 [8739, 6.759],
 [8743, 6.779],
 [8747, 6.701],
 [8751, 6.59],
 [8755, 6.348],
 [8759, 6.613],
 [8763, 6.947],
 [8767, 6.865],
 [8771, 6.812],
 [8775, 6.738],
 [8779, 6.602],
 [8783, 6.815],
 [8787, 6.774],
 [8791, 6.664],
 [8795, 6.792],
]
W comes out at 7.045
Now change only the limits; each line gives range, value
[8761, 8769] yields 6.947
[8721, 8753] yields 7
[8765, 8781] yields 6.865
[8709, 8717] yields 6.956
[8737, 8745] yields 6.779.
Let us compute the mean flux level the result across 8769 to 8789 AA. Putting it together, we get 6.75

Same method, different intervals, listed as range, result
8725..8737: 6.82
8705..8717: 6.92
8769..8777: 6.78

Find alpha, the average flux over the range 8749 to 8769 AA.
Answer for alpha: 6.67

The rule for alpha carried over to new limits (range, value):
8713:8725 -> 6.87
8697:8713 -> 6.93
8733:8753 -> 6.74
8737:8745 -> 6.77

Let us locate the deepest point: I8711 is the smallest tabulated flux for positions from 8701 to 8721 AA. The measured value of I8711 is 6.756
